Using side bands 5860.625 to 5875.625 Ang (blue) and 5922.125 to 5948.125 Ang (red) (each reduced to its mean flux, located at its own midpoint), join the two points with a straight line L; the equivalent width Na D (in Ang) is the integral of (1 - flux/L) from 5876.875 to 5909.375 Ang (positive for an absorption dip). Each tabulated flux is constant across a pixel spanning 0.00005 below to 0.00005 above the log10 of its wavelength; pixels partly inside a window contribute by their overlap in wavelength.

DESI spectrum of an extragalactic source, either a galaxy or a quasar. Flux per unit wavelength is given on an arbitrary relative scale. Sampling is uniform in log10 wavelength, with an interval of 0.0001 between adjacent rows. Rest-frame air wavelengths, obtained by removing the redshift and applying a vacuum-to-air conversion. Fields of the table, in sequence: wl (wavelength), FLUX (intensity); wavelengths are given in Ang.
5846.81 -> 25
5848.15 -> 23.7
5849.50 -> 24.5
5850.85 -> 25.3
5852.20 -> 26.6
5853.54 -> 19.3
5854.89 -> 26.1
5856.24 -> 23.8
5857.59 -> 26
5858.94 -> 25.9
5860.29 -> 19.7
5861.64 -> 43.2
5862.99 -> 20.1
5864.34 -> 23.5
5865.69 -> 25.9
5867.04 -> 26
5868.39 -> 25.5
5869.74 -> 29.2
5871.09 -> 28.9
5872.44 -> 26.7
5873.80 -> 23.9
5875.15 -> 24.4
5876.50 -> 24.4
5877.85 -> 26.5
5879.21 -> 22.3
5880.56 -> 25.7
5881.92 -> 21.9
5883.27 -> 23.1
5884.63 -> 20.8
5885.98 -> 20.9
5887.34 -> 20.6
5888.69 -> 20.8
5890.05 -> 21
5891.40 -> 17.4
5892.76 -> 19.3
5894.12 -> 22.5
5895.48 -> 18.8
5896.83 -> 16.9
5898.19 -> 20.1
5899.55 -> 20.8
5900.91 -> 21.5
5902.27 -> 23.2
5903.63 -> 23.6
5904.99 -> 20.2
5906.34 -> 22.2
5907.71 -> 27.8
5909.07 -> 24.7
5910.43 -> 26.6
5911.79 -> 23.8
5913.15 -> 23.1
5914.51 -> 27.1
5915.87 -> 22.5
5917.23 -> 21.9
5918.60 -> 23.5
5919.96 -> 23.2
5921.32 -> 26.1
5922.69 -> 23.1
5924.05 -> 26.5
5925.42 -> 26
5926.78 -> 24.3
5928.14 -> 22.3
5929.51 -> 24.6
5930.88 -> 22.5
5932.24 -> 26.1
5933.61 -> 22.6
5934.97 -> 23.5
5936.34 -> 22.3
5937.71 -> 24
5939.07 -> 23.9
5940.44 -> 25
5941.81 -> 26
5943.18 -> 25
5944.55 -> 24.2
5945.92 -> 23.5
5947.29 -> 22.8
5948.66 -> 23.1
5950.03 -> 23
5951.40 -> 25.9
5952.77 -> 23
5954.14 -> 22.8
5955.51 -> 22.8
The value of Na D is 5.14 Ang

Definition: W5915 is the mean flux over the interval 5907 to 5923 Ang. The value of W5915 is 24.5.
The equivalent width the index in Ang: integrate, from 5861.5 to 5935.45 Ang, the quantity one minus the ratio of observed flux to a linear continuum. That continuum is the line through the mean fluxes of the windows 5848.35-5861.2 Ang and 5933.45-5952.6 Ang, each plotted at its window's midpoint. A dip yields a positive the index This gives 1.9 Ang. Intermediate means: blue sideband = 24.4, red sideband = 23.9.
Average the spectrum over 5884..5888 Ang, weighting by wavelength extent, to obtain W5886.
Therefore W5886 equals 20.8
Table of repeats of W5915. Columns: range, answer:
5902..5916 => 24.2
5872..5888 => 23.4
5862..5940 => 23.4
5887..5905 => 20.5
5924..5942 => 24.1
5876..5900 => 21.3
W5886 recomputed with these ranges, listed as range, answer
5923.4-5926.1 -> 26.2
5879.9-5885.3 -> 22.8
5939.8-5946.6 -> 24.7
